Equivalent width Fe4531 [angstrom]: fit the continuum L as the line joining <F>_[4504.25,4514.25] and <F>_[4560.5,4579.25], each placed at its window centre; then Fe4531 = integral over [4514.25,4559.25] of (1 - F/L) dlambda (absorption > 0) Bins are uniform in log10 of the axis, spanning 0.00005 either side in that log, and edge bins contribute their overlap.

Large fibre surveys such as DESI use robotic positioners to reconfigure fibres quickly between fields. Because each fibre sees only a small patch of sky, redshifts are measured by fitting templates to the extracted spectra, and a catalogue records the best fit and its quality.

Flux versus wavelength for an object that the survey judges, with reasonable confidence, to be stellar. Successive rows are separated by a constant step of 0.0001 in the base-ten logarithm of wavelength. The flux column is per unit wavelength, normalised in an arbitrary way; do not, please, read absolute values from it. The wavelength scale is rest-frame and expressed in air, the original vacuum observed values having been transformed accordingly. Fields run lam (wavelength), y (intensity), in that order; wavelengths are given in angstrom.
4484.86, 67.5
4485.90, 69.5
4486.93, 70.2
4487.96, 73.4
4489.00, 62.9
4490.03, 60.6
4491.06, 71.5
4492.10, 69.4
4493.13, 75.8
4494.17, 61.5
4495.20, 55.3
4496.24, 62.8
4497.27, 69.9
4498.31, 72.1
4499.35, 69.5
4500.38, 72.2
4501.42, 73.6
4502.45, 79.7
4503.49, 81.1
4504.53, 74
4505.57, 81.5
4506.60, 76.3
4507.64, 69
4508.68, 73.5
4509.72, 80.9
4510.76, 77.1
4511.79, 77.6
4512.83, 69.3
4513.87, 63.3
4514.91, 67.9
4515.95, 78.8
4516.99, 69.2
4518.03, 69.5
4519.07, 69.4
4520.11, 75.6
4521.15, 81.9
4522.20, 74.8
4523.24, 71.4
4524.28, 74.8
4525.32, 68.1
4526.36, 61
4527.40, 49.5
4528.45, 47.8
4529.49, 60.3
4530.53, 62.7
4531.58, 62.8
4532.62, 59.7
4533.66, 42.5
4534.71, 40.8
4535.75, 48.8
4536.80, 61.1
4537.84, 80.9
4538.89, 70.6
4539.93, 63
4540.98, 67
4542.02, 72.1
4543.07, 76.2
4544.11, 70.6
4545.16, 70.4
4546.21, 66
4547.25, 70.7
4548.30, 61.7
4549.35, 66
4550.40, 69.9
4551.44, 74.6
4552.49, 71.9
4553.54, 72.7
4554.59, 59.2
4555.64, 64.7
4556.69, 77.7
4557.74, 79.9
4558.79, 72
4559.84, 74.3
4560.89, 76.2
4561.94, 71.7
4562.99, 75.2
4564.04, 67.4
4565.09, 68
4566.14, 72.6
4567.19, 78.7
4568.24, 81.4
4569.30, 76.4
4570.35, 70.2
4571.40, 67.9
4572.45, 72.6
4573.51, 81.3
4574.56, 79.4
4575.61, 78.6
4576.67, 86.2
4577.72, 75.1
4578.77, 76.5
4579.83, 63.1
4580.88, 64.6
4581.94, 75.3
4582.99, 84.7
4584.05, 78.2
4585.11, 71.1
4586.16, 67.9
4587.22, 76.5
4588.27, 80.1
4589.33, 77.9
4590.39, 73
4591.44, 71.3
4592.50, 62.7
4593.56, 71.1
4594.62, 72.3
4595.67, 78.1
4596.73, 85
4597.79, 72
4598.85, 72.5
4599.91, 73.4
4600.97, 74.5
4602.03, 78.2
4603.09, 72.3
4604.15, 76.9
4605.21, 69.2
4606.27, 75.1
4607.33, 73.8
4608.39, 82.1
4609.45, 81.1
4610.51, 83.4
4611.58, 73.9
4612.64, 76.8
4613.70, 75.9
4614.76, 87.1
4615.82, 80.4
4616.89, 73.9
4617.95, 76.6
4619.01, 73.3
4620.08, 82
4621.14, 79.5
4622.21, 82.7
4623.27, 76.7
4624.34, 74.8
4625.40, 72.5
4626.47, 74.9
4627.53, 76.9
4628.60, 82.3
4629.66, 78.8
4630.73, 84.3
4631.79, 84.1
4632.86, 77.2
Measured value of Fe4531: 4.8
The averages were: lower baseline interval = 74.4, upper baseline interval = 75.3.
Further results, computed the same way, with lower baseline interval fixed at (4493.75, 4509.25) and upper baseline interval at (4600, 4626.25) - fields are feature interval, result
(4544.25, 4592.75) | 1.3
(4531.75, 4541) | 1.8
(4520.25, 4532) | 1.2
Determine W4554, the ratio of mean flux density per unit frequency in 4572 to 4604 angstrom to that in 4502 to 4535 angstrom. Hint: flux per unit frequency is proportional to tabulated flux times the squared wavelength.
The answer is 1.13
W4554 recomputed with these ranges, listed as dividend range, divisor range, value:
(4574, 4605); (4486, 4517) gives 1.09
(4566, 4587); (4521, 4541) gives 1.24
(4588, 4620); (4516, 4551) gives 1.19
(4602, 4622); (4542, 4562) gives 1.12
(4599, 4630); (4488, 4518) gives 1.14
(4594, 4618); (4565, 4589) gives 1.03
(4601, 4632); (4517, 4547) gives 1.24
